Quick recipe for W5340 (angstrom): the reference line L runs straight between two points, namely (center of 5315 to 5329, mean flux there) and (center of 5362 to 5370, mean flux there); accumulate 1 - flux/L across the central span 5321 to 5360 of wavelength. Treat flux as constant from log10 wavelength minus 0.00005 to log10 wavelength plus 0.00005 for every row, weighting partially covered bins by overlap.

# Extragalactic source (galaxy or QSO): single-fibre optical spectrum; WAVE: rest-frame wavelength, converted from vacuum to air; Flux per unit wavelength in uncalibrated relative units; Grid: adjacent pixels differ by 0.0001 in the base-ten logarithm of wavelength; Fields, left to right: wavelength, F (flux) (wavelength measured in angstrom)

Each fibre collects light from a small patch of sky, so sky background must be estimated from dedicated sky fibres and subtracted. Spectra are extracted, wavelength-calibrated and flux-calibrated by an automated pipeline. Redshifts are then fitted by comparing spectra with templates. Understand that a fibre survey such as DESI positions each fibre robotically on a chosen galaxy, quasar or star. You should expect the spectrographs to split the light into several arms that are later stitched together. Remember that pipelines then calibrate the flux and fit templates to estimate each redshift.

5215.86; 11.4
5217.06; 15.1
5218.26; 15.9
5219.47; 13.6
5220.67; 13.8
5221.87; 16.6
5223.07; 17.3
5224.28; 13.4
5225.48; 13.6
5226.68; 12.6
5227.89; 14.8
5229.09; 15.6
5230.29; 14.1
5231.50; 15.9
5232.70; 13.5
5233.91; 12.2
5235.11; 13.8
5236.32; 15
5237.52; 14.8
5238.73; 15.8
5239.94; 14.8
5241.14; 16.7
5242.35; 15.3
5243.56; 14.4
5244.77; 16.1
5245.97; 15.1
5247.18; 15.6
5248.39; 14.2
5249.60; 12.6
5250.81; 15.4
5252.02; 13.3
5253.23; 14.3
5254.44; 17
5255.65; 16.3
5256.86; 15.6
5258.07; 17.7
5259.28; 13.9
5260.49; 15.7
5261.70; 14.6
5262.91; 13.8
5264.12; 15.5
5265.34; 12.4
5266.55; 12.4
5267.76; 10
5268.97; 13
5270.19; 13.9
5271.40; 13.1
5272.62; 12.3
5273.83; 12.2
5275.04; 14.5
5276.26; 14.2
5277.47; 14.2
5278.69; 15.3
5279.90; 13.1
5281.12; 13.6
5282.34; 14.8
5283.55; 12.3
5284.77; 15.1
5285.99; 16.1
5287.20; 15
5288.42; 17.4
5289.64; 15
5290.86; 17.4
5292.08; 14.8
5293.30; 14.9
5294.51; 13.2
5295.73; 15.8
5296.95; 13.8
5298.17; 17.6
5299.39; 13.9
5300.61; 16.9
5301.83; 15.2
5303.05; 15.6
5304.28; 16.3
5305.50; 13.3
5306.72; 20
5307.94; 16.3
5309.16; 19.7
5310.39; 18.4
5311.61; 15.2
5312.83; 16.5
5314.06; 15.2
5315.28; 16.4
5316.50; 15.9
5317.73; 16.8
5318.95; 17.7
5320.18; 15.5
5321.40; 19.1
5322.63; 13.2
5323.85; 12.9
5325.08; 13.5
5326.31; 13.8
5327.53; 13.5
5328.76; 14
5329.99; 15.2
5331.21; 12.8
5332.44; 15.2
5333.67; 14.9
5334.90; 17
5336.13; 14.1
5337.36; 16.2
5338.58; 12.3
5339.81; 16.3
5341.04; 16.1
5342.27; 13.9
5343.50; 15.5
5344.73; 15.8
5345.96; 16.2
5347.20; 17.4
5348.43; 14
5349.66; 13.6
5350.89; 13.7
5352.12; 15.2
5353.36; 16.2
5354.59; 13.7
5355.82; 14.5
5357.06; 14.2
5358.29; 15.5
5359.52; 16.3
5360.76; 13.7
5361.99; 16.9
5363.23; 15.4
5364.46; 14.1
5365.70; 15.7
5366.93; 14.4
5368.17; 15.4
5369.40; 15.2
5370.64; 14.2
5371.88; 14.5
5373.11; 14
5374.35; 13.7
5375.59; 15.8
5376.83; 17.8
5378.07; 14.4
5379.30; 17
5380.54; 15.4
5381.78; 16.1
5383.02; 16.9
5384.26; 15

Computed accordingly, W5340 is 0.9 angstrom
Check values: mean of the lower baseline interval 15.2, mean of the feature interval 14.8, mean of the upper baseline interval 15.2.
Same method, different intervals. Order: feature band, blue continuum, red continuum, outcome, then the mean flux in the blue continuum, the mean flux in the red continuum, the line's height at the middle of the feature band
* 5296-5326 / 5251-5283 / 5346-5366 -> -2.98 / 14.1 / 15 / 14.6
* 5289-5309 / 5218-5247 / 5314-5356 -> -1.00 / 14.8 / 15.1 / 15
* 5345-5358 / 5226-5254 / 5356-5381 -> 0.16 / 14.6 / 15.2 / 15.1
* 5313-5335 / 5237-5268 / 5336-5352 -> -0.20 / 14.8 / 15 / 15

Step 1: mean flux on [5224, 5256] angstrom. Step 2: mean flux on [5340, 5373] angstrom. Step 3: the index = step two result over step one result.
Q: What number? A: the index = 1.03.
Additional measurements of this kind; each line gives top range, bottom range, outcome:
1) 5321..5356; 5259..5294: 1.05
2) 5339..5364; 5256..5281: 1.09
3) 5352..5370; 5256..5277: 1.09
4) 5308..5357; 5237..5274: 1.06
